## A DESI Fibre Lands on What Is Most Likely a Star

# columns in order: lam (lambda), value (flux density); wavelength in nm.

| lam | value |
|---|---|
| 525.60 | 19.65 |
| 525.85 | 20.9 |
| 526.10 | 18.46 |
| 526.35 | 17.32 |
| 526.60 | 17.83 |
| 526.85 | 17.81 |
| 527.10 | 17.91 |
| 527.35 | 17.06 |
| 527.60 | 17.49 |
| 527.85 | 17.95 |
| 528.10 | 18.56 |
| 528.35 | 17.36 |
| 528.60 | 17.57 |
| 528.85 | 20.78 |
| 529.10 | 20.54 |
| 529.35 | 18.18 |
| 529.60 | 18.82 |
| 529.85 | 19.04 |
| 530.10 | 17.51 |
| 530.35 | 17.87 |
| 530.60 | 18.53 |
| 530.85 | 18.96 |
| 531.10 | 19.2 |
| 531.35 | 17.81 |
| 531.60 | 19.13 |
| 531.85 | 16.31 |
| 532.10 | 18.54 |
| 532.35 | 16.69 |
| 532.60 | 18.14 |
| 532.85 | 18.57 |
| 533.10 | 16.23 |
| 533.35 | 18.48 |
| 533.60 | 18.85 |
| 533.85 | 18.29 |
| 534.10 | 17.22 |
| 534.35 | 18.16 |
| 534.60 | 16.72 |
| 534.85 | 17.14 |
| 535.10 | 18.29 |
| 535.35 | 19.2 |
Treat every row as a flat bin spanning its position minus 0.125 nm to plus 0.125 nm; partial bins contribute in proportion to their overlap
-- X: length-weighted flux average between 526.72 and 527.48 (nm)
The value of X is 17.6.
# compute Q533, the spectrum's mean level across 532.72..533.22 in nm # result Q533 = 17.4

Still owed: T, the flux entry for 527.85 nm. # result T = 17.95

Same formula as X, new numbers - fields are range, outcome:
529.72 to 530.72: 18.2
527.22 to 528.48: 17.7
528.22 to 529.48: 18.9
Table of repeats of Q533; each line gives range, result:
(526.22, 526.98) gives 17.7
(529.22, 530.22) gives 18.4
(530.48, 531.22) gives 18.9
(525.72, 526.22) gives 19.7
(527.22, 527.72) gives 17.3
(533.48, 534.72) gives 17.8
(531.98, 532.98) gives 18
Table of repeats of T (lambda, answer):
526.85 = 17.81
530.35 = 17.87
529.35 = 18.18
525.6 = 19.65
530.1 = 17.51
